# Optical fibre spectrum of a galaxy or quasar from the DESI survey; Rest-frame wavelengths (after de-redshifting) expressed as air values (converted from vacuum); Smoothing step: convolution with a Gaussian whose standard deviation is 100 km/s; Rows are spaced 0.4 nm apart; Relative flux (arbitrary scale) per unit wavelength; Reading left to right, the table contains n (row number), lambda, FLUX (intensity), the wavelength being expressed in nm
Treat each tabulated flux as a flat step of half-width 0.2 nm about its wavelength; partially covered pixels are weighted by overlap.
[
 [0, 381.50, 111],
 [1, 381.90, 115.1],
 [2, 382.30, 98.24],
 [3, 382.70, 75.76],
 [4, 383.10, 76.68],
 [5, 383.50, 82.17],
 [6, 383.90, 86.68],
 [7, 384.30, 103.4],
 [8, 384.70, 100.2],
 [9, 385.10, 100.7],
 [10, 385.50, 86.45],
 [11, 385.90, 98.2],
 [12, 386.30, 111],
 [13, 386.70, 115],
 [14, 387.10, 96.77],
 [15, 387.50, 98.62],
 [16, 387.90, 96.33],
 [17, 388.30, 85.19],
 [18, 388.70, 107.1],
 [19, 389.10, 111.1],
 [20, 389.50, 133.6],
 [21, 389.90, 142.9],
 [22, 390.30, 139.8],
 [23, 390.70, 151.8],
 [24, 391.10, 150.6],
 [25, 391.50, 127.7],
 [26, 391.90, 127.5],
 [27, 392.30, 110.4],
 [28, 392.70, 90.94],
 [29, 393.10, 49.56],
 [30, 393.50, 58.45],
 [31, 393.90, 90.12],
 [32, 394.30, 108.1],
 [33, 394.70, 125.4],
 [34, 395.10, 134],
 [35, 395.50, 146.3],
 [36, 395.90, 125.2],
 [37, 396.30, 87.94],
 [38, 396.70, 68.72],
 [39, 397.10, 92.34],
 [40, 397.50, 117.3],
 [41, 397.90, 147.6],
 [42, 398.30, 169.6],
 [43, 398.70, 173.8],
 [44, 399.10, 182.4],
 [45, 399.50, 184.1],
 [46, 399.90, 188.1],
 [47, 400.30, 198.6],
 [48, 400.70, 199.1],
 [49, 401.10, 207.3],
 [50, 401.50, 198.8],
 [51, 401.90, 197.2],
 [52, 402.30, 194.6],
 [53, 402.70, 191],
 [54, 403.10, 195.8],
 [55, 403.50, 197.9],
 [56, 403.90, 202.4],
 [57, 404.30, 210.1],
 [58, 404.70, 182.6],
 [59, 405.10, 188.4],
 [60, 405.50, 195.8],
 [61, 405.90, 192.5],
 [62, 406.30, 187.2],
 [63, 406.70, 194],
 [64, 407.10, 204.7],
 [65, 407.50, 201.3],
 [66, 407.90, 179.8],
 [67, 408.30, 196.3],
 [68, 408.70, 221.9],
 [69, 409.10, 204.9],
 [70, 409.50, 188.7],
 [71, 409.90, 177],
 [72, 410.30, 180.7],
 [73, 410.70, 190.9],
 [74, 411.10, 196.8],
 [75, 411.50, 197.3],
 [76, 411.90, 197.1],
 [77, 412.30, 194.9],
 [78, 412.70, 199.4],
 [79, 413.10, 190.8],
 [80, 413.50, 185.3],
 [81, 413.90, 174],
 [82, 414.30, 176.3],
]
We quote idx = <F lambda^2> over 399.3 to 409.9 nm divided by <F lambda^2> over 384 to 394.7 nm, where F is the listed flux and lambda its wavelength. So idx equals 1.97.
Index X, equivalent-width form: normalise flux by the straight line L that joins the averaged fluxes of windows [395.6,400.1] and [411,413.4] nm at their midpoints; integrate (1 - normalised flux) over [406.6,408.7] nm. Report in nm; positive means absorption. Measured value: -0.235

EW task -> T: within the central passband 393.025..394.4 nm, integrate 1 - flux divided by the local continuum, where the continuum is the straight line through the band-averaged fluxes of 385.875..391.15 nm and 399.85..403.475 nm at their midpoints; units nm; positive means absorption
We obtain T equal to 0.67 nm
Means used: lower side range 117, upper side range 197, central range 76.7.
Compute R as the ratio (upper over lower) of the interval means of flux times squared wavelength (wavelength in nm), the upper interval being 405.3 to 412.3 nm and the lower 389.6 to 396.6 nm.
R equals 1.83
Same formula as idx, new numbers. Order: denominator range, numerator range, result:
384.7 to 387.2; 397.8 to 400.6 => 1.89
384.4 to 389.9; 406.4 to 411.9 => 2.08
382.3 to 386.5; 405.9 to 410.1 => 2.38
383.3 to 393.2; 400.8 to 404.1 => 1.96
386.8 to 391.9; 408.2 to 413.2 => 1.80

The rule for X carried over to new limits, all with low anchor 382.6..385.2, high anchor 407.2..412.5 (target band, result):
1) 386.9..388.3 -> 0.119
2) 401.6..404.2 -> -0.479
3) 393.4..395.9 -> 0.373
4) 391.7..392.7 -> 0.079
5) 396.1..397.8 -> 0.570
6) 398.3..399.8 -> -0.282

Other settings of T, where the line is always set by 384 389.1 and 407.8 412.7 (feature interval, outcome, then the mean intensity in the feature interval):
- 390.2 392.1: -0.34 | 139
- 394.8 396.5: 0.16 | 123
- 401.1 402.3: -0.29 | 199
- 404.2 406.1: -0.21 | 193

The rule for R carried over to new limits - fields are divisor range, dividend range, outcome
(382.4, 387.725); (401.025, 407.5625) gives 2.28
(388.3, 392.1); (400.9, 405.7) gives 1.62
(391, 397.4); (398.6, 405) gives 1.92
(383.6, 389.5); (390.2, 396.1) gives 1.18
